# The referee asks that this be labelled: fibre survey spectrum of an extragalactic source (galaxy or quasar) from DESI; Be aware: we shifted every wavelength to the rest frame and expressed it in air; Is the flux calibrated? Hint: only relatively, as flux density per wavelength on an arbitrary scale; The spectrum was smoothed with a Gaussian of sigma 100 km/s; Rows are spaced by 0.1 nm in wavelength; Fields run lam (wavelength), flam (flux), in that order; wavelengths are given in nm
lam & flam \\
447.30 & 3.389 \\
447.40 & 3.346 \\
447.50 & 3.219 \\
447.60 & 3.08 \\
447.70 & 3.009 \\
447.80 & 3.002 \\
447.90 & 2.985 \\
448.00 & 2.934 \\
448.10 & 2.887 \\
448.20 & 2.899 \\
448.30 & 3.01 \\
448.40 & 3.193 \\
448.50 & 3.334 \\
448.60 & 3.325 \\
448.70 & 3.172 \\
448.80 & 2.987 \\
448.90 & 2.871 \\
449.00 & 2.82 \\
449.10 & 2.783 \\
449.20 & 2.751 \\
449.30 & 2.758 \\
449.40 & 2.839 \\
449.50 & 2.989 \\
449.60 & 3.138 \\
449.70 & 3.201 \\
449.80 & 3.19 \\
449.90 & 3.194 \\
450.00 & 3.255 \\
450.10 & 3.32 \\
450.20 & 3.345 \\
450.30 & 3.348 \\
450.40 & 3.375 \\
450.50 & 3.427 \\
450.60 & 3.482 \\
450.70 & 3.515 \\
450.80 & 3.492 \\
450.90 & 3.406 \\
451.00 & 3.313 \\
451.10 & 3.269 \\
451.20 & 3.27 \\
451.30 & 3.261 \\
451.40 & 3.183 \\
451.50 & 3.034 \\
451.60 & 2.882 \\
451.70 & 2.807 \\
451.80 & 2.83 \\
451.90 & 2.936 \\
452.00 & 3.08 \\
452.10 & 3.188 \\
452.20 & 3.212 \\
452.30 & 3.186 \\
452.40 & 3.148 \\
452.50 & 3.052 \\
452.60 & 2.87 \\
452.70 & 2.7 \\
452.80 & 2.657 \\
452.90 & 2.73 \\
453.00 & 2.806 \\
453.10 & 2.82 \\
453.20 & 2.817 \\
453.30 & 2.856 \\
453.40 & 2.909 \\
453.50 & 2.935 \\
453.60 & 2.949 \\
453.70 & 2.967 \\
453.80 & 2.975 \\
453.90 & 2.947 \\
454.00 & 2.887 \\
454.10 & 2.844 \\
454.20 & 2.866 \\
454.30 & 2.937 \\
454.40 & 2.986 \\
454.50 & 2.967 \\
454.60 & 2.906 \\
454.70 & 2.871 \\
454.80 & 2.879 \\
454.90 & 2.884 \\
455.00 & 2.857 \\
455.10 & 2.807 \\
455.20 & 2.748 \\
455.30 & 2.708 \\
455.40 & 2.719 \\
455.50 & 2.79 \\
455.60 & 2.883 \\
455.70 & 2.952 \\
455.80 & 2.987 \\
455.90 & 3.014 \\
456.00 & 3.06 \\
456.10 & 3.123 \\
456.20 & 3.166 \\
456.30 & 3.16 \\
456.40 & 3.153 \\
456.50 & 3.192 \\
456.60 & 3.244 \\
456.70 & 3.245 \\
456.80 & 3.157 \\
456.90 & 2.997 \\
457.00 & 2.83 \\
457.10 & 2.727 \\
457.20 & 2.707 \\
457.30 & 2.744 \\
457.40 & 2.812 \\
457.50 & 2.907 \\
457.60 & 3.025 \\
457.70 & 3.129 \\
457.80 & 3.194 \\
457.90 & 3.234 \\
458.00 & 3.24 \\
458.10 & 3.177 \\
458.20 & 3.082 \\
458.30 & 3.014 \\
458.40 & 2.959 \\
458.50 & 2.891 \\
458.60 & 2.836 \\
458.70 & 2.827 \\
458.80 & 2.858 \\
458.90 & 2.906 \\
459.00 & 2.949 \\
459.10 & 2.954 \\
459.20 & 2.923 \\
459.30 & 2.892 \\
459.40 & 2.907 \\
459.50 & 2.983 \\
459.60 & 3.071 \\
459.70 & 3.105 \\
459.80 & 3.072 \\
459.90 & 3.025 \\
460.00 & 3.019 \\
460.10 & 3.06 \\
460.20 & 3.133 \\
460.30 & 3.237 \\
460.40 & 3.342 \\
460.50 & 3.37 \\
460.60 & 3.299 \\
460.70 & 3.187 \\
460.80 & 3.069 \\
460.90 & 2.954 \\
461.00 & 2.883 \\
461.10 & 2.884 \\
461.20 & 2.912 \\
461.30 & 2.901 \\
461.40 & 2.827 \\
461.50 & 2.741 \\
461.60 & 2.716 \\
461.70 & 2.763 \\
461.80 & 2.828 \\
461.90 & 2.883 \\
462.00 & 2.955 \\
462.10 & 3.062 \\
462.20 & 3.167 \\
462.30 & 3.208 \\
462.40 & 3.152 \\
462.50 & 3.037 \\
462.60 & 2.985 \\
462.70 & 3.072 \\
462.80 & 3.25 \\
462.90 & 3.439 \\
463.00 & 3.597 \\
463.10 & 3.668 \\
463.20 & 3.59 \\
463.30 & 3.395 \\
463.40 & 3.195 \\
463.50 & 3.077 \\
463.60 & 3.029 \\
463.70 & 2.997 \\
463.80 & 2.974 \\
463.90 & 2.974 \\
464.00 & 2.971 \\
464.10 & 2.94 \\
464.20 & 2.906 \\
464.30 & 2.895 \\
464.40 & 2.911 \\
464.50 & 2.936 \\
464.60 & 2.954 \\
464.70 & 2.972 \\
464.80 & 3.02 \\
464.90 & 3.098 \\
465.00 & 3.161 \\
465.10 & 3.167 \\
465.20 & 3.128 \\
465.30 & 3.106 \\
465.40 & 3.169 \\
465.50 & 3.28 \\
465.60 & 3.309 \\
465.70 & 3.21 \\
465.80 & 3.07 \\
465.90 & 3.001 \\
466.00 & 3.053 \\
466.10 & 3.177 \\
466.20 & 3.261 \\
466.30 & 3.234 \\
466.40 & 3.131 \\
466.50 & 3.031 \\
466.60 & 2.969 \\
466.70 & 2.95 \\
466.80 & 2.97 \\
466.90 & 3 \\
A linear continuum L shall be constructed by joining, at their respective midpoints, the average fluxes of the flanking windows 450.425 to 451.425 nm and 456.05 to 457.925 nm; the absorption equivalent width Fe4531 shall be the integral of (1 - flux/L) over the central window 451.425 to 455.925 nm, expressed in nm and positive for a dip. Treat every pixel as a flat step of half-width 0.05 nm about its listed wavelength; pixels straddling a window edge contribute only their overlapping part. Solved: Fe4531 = 0.432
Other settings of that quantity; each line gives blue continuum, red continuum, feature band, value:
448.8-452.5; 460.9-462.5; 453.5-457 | 0.10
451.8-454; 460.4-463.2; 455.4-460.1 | 0.02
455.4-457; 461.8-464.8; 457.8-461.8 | 0.10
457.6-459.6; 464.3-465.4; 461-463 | 0.02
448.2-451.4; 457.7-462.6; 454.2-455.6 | 0.11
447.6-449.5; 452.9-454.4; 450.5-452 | -0.13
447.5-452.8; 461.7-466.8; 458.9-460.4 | 0.04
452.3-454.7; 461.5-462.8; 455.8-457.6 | -0.05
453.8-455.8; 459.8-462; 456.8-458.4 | -0.03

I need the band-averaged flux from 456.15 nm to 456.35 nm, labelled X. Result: 3.16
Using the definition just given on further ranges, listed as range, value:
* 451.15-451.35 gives 3.27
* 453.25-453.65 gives 2.91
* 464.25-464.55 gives 2.91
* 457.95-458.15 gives 3.21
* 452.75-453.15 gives 2.75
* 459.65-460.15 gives 3.06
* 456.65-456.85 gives 3.2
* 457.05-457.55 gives 2.78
